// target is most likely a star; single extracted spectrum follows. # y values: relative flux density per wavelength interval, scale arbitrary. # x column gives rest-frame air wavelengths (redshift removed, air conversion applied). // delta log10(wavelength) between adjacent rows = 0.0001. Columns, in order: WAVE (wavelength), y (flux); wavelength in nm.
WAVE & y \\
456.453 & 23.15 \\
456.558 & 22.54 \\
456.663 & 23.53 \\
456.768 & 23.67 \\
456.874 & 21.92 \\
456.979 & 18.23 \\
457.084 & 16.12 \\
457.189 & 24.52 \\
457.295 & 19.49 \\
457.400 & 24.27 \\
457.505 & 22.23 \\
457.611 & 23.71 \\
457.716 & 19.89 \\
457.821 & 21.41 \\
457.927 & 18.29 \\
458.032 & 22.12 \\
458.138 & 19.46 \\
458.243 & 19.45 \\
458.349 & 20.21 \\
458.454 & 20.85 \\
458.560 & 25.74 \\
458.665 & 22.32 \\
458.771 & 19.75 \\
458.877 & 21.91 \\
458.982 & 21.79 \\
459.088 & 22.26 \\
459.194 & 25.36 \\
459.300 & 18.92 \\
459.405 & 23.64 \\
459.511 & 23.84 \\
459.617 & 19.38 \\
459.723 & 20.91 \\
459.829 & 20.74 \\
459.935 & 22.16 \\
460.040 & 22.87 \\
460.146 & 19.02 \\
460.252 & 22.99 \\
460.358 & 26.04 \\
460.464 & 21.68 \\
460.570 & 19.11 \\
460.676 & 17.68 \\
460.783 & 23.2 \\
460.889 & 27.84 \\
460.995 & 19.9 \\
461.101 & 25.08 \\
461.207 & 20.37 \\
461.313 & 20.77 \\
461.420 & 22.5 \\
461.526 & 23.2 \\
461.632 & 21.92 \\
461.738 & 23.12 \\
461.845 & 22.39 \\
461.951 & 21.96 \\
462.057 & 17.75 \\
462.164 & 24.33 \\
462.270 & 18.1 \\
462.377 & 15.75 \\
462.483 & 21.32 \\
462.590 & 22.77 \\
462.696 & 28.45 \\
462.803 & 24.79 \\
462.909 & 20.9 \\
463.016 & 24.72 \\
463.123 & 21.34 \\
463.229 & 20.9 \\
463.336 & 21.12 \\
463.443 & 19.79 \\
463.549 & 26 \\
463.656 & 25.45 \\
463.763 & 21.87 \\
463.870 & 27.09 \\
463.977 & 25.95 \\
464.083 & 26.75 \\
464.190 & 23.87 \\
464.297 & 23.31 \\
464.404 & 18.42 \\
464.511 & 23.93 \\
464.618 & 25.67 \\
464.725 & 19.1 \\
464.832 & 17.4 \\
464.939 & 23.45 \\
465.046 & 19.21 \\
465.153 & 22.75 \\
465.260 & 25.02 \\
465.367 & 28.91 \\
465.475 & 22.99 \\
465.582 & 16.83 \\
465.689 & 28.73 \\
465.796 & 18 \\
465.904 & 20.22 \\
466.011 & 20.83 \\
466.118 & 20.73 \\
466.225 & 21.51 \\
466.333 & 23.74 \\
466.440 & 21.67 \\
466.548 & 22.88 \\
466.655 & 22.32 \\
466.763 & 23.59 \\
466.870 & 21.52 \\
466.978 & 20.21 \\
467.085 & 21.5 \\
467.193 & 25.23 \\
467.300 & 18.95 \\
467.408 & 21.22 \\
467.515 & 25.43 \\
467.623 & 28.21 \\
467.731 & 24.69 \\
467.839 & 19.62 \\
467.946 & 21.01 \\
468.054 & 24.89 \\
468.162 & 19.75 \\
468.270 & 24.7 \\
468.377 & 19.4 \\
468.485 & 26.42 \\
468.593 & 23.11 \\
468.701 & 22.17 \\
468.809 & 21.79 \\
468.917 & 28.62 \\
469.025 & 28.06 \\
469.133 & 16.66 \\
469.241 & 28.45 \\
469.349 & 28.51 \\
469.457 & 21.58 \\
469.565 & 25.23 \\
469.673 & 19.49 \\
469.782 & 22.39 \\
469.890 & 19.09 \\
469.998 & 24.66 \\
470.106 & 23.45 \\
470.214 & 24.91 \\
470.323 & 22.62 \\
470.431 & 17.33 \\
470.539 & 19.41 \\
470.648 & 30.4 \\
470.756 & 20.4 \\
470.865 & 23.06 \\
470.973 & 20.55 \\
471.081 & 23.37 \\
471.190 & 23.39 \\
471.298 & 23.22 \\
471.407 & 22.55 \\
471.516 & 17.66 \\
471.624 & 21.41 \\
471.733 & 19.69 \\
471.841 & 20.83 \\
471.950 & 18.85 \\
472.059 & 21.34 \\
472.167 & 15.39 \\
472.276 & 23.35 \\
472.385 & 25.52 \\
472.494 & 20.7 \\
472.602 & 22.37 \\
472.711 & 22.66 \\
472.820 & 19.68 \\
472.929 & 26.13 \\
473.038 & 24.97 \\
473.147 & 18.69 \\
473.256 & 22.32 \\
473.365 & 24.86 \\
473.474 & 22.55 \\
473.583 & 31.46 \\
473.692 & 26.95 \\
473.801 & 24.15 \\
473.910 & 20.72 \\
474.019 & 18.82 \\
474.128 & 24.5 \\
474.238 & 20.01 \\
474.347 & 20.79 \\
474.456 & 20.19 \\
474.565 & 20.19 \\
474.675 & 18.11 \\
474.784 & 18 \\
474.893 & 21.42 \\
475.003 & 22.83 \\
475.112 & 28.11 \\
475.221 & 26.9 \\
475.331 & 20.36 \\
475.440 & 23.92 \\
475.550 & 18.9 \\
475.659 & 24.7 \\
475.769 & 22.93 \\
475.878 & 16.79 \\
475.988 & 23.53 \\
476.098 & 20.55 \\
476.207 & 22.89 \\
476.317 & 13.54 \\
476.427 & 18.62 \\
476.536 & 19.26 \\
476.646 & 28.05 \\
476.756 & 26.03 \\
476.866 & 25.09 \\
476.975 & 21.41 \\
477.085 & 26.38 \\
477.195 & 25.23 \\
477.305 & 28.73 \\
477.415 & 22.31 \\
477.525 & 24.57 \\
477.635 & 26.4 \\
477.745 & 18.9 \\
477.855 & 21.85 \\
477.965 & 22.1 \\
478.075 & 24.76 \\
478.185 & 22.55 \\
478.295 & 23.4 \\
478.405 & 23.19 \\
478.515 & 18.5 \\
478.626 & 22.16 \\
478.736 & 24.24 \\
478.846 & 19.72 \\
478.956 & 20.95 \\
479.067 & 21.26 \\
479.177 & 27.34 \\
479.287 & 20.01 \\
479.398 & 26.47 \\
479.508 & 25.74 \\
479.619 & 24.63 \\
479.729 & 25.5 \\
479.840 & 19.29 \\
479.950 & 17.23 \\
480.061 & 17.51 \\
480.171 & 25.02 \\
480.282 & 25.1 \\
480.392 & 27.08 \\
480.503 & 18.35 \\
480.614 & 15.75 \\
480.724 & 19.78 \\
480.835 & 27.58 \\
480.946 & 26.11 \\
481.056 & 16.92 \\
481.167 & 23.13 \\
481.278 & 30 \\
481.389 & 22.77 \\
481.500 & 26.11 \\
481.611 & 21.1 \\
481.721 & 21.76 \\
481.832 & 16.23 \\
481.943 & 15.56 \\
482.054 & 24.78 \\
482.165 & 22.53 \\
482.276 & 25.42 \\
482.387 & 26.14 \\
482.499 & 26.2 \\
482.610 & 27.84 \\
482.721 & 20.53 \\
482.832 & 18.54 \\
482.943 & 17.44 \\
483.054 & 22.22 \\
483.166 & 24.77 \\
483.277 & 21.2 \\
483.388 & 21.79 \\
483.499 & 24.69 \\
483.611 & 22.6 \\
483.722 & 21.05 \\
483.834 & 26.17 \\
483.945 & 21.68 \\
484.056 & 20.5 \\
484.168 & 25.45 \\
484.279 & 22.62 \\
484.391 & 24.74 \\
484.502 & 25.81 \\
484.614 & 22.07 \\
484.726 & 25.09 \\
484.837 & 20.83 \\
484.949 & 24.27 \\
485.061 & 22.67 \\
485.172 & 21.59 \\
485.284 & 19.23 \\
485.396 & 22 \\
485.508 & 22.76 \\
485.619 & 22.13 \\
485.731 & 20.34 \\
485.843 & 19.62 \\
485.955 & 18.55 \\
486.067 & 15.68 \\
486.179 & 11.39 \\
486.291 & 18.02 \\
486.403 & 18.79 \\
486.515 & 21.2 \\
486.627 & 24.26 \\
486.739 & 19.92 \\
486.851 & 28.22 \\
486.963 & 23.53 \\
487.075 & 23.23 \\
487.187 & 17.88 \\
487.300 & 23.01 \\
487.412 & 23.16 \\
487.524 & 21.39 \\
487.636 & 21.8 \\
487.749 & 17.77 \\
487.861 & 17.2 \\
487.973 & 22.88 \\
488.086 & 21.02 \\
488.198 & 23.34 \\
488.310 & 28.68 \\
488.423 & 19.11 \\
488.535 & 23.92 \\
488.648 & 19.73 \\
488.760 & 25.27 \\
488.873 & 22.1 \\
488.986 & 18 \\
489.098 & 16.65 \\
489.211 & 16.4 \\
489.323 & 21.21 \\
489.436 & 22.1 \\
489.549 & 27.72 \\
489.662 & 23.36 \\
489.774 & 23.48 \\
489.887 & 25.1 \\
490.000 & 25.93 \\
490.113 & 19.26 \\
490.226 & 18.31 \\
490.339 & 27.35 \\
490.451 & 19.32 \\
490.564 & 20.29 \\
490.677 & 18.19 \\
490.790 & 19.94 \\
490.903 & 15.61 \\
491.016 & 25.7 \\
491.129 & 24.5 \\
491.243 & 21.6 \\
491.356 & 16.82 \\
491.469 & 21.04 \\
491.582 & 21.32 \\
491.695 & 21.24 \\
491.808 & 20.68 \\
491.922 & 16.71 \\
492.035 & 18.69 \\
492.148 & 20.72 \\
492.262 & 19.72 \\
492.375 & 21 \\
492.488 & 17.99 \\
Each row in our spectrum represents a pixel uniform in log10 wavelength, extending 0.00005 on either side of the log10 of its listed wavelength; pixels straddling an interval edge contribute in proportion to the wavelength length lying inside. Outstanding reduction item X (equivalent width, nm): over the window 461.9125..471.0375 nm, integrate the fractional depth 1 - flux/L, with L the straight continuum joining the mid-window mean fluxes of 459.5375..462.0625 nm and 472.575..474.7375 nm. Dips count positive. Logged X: -0.22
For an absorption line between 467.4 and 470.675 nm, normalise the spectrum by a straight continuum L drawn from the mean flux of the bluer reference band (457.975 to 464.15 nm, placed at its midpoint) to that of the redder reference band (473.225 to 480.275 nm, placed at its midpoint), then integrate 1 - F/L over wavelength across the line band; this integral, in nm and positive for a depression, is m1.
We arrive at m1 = -0.13 nm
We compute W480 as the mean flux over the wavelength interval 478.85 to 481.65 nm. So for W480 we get 22.8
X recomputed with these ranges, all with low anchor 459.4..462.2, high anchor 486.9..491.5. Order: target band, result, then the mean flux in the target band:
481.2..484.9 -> -0.22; 22.9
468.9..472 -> -0.10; 22.5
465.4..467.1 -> 0.01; 21.8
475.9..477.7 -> -0.12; 23.1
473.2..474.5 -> -0.08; 23.1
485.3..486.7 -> 0.13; 19.6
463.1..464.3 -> -0.10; 23.7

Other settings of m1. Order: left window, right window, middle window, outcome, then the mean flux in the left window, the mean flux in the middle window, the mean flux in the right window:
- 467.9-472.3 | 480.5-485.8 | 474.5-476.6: 0.121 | 22.4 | 21.2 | 22.5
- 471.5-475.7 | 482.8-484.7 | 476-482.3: -0.054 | 22.1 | 22.6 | 22.6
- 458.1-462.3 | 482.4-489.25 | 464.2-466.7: -0.038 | 21.8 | 22.1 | 21.7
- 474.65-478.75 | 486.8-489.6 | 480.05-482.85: -0.062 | 22.6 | 22.7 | 21.8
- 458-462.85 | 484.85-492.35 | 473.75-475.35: -0.017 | 21.9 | 21.7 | 21.1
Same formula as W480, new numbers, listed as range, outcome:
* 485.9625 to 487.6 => 20.6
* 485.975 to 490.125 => 21.4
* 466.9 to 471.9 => 22.7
